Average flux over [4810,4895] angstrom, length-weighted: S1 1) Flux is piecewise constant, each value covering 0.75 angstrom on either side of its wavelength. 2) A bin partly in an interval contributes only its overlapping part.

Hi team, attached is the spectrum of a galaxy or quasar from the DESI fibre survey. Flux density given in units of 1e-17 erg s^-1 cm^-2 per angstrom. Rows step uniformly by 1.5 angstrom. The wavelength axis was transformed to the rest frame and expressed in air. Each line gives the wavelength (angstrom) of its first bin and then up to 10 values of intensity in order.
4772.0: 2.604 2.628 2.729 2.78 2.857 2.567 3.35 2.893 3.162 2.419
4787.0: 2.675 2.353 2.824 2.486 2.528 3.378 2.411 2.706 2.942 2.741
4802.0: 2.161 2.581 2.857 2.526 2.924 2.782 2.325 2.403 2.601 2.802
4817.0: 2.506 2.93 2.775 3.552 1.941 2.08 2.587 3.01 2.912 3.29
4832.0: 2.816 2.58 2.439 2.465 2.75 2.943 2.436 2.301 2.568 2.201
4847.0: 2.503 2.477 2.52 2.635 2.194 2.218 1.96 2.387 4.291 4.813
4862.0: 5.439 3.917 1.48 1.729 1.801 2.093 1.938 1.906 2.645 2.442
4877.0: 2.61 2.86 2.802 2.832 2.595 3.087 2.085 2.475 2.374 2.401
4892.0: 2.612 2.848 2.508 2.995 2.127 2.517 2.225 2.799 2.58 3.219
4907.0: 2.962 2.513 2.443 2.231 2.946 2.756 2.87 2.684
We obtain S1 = 2.65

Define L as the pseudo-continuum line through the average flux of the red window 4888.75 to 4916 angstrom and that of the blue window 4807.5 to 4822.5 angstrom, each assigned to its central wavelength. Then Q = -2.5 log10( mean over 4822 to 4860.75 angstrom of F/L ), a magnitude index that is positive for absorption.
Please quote 0.026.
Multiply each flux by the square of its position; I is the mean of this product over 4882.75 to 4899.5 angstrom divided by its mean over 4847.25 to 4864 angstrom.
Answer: 0.83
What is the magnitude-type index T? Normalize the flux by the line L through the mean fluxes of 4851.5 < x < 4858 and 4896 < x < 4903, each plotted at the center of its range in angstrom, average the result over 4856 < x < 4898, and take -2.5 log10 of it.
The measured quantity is -0.152 mag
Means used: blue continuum 2.23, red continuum 2.51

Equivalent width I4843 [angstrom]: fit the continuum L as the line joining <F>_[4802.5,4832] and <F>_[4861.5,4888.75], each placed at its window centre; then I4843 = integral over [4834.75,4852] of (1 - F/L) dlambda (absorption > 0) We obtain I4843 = 0.8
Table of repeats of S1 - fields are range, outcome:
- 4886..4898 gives 2.54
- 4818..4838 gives 2.72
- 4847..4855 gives 2.42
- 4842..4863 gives 2.91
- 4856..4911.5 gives 2.69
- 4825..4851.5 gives 2.63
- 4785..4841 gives 2.67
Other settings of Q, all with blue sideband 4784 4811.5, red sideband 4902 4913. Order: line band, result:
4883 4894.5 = 0.055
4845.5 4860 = 0.034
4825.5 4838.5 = -0.037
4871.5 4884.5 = 0.034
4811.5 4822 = -0.039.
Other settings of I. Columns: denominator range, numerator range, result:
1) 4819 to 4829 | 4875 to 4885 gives 1.05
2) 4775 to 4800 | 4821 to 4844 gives 0.98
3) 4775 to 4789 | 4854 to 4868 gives 1.14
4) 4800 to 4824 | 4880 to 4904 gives 1.01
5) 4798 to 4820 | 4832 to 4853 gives 0.96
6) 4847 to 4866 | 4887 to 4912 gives 0.88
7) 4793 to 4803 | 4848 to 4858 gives 0.88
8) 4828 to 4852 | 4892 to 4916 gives 1.04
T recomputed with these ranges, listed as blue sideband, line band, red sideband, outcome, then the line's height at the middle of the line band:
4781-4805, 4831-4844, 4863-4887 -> -0.02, 2.55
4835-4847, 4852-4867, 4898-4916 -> -0.20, 2.55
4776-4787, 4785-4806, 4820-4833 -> 0.07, 2.83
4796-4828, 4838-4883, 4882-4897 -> -0.02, 2.61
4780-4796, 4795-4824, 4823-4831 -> 0.03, 2.73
